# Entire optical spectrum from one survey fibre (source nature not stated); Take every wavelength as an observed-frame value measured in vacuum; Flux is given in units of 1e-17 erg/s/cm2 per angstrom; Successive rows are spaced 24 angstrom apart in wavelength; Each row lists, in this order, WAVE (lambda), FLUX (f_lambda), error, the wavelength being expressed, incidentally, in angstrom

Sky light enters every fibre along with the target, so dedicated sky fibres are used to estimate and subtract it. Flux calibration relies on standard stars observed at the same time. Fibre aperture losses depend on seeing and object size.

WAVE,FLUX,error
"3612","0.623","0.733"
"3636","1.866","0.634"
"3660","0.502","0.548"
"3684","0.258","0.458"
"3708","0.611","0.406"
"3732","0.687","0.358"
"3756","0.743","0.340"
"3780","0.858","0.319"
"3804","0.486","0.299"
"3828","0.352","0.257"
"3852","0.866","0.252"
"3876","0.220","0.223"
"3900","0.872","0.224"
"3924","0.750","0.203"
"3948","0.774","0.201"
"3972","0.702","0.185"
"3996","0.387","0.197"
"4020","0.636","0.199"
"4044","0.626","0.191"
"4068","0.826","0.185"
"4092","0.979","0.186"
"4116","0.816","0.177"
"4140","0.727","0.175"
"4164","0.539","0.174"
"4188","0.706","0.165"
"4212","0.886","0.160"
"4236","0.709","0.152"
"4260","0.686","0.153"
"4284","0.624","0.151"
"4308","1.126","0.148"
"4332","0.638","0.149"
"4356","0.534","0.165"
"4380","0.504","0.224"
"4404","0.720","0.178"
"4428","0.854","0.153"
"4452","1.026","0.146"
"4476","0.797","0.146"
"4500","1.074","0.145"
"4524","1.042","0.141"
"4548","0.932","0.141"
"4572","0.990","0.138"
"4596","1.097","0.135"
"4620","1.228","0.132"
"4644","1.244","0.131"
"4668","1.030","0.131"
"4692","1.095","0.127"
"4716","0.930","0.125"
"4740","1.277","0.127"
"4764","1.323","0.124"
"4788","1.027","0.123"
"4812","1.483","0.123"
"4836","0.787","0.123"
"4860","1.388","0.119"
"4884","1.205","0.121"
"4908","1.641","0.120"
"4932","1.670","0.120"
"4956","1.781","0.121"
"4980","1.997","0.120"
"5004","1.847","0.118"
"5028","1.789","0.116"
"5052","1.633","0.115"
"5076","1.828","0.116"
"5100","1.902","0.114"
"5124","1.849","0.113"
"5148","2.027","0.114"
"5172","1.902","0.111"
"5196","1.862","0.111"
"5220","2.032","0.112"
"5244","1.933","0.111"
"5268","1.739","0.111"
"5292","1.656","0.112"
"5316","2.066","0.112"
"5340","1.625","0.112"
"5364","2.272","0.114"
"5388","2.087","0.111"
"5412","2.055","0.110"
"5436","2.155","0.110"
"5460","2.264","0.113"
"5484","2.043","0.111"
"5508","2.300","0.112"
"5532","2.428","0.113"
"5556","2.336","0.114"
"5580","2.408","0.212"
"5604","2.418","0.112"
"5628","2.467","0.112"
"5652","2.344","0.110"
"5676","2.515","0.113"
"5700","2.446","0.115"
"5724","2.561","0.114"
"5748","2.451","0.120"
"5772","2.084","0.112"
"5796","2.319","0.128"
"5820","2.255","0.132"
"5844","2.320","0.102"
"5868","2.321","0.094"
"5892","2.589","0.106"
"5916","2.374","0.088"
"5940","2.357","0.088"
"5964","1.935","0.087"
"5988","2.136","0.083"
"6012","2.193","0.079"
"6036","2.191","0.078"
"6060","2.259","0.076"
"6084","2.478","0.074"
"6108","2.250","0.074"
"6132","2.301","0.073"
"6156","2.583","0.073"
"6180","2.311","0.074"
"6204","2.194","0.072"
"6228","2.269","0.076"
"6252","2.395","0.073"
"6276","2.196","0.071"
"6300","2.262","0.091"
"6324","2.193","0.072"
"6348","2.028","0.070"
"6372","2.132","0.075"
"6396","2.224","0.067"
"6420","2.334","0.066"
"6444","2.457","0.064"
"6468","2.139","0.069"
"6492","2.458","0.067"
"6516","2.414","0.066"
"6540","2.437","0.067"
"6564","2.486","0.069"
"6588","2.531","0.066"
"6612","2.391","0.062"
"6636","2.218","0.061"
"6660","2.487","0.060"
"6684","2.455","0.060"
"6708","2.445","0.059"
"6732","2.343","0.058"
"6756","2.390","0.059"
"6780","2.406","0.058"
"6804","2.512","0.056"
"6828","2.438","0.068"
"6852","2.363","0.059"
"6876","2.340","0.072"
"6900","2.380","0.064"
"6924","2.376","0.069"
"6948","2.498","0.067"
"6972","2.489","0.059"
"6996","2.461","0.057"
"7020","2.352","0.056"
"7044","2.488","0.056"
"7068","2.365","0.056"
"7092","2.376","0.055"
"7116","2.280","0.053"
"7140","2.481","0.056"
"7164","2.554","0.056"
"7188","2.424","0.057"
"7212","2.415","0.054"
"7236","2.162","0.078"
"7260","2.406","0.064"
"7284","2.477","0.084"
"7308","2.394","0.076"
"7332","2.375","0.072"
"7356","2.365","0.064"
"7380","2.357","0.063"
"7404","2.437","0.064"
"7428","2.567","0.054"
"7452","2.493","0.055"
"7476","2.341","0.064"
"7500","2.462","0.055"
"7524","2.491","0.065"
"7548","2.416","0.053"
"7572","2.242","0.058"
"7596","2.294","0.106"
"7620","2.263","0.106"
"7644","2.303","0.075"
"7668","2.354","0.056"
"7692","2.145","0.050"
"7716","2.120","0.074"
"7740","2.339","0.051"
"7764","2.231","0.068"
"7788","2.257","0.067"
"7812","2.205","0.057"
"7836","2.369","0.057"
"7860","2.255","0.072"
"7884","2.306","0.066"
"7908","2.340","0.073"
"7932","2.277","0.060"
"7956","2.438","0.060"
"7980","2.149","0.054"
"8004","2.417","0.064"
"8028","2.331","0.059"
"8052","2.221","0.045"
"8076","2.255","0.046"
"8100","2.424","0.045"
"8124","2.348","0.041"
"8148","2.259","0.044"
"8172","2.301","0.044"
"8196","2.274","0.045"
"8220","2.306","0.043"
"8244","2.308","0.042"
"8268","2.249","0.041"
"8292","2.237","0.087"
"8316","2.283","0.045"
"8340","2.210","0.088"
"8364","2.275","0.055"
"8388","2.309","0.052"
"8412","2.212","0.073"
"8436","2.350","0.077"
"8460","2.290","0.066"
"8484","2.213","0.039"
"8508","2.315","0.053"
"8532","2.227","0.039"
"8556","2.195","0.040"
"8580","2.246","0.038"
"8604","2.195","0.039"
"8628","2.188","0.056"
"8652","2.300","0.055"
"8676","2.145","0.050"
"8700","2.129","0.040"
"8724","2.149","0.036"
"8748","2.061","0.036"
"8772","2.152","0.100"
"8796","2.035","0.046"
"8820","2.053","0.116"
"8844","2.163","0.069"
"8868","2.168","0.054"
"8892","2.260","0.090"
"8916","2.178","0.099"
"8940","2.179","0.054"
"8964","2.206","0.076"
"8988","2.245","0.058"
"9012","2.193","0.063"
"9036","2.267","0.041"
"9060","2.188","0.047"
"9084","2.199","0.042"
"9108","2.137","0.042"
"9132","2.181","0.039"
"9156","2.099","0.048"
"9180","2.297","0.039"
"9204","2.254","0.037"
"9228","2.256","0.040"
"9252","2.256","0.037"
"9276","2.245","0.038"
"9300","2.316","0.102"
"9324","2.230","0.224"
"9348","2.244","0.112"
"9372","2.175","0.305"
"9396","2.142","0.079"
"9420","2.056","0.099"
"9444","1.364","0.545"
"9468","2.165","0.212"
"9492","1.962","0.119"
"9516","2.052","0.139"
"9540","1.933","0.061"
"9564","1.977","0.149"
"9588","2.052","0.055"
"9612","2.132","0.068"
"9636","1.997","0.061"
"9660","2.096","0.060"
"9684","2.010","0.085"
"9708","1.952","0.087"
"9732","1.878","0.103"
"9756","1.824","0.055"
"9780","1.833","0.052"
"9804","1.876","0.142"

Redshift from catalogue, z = 0.228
